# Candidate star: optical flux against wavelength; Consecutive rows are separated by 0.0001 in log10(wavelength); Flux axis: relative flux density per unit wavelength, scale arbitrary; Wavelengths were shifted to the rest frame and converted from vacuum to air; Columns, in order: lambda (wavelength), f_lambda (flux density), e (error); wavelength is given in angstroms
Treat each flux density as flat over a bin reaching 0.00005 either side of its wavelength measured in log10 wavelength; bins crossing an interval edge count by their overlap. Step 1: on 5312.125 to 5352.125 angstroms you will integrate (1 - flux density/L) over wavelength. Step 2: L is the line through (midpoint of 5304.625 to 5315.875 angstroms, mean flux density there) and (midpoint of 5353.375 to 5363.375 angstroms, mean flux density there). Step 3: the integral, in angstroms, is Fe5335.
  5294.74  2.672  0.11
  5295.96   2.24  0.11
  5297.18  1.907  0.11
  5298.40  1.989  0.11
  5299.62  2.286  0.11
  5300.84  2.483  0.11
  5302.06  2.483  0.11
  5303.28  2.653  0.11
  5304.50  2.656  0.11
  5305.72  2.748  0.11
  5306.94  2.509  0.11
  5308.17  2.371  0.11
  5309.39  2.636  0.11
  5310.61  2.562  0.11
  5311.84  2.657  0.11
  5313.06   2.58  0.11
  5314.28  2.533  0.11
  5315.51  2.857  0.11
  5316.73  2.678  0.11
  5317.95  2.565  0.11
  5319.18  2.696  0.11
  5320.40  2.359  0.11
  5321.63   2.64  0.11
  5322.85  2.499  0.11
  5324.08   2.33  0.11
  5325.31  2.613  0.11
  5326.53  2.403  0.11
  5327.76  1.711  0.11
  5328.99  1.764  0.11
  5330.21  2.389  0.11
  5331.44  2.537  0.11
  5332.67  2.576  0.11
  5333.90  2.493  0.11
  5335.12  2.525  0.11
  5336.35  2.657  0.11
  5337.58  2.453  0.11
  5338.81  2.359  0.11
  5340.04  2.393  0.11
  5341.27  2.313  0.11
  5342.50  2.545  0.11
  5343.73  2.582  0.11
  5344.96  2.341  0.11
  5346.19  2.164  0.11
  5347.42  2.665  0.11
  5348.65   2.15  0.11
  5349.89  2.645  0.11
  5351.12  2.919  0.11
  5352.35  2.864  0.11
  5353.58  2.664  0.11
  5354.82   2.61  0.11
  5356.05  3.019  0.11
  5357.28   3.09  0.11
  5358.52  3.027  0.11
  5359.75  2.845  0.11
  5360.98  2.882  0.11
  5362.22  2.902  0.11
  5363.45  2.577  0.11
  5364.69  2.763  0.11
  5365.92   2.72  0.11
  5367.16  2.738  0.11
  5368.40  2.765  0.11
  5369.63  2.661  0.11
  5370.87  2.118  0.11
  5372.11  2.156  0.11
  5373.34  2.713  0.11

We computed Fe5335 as 3.7 angstroms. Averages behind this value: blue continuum 2.6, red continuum 2.87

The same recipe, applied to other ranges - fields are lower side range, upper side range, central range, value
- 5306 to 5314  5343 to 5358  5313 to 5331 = 1.0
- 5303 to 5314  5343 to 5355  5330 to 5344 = 0.5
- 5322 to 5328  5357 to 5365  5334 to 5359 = 0.6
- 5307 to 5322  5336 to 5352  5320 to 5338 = 1.0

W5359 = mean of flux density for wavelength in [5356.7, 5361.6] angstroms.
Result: 2.96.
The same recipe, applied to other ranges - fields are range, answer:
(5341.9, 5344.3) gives 2.56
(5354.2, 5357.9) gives 2.91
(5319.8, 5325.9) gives 2.48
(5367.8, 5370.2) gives 2.72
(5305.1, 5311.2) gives 2.57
